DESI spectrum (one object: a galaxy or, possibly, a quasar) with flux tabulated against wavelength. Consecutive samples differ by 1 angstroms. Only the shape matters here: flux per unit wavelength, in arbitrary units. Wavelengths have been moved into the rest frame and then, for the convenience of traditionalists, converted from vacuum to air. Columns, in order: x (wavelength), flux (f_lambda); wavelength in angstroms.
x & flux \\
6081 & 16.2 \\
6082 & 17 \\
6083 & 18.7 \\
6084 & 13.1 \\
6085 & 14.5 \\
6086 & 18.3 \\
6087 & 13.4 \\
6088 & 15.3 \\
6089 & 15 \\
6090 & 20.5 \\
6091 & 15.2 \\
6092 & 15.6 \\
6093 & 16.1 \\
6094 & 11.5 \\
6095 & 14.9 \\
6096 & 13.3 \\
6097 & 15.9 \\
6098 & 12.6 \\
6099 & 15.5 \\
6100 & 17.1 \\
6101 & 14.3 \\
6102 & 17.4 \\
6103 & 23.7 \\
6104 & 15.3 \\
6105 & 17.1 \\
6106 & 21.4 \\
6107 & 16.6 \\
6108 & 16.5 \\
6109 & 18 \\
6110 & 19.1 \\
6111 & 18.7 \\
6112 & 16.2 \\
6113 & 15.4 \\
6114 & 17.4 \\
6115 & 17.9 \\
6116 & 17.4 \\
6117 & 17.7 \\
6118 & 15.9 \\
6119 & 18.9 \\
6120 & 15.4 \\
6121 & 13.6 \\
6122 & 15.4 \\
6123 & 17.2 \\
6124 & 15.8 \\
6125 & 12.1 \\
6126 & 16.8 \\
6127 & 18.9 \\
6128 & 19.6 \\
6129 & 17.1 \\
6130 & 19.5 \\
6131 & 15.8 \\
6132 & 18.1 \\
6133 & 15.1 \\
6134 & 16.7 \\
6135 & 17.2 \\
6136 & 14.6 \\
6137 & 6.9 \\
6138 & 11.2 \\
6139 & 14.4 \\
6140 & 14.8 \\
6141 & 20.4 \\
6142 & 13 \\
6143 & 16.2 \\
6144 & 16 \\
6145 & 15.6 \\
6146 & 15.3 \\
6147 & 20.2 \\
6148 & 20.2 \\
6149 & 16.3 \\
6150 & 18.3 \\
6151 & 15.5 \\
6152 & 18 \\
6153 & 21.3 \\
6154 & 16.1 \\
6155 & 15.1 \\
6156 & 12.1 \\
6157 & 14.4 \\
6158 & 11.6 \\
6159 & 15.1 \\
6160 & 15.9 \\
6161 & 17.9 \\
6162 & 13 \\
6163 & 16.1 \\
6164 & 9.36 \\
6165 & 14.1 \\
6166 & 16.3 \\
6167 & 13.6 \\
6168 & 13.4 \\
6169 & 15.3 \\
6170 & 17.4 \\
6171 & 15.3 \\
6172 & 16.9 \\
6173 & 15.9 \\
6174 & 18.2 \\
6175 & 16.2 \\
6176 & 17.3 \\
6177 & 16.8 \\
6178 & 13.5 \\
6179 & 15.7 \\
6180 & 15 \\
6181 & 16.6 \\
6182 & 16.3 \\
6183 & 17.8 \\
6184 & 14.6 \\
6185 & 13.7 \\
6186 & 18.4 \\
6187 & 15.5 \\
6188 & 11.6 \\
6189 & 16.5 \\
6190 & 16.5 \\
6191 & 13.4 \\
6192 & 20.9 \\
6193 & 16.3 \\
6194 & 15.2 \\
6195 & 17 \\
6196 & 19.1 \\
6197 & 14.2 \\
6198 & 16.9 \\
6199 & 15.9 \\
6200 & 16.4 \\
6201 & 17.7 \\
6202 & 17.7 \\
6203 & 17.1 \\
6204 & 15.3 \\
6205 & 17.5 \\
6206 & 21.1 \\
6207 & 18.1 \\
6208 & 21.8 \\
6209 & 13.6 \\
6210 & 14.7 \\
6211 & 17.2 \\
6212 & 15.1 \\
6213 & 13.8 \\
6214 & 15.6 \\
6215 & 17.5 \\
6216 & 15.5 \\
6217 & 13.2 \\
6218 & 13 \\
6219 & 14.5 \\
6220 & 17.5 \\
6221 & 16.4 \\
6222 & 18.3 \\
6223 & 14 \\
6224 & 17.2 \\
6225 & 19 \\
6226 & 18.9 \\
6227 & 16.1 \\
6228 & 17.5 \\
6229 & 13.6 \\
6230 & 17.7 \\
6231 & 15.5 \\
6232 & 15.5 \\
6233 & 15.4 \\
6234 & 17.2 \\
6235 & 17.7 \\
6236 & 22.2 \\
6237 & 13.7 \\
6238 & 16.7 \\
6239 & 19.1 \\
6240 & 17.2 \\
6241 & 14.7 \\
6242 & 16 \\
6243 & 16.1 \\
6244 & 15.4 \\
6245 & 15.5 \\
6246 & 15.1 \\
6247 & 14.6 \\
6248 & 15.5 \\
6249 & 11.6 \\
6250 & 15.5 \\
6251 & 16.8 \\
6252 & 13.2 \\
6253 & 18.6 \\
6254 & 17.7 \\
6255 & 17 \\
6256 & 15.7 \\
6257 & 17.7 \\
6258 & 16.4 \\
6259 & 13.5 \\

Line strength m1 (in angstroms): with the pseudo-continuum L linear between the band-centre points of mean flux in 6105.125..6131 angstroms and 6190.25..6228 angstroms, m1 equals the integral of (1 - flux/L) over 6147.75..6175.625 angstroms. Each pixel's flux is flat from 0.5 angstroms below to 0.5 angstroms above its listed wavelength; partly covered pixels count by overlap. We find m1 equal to 2.0 angstroms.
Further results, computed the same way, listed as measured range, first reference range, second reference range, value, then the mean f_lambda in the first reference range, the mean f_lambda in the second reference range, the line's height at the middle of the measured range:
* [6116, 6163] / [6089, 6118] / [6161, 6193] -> 0.3 angstroms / 16.7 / 15.6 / 16.1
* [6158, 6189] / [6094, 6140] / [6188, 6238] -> 2.0 angstroms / 16.3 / 16.5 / 16.4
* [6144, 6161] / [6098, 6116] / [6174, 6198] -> 0.3 angstroms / 17.4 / 16.1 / 16.6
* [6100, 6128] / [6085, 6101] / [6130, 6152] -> -2.7 angstroms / 15.3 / 15.9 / 15.6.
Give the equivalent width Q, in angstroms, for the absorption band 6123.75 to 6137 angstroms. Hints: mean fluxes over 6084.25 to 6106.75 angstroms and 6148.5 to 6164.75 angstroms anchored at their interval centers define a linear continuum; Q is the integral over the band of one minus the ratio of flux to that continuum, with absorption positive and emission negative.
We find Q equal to -0.6 angstroms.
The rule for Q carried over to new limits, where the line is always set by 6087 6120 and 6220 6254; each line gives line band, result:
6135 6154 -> 0.54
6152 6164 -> 0.95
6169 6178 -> -0.02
